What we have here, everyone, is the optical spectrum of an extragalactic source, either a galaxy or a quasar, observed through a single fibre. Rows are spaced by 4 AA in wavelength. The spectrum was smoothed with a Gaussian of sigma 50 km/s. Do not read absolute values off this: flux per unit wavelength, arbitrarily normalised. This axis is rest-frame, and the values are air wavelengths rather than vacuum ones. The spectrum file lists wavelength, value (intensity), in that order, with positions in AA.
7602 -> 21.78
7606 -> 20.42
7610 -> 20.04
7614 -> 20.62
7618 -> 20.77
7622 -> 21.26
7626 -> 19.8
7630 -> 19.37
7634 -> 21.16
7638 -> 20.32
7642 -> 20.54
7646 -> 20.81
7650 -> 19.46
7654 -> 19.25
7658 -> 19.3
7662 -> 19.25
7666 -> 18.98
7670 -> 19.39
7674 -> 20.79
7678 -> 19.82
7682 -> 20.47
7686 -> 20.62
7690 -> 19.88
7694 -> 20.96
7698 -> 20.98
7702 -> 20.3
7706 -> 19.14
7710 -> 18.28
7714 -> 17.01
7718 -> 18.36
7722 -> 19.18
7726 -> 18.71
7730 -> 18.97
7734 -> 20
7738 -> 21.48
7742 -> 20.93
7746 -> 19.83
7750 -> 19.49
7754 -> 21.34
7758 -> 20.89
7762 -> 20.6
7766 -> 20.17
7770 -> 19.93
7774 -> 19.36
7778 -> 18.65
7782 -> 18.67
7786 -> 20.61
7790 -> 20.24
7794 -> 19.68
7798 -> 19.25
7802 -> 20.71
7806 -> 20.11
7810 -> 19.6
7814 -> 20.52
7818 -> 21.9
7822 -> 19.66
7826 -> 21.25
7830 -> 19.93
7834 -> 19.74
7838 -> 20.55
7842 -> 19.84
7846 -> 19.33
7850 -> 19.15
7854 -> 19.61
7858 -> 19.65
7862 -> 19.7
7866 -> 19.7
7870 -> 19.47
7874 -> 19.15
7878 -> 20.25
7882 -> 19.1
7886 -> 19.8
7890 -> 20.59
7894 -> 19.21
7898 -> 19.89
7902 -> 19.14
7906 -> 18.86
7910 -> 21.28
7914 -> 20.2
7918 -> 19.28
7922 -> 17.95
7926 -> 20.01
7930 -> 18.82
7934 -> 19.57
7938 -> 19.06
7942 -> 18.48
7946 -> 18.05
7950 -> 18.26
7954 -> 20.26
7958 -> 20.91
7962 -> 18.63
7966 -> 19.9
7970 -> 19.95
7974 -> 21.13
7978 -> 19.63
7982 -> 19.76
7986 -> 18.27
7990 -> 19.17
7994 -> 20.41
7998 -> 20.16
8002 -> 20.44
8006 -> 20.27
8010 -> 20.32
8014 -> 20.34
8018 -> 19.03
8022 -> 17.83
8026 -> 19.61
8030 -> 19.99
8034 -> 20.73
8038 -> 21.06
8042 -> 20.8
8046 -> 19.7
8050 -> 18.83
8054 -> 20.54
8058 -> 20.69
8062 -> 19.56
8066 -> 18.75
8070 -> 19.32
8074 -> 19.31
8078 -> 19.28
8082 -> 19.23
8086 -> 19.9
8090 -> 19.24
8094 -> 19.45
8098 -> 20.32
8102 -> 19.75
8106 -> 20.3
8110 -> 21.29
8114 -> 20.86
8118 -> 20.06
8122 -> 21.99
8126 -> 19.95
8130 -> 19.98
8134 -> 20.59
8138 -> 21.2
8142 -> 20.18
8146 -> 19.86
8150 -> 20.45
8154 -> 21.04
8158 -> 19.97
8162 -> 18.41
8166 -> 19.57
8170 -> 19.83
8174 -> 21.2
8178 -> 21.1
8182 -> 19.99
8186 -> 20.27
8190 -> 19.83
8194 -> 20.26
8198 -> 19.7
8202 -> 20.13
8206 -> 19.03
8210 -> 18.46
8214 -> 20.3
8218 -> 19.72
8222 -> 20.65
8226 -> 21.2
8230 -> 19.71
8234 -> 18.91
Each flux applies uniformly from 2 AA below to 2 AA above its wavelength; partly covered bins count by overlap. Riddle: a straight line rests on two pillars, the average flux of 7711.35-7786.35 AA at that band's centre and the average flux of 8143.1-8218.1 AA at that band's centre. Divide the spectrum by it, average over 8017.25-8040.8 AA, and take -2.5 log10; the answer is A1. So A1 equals 0.004 mag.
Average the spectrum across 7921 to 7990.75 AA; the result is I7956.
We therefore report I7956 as 19.3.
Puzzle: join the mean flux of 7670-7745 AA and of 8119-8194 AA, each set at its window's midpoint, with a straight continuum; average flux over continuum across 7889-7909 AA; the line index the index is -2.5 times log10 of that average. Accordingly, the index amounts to 0.023 mag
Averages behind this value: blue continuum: 19.8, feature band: 19.6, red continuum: 20.3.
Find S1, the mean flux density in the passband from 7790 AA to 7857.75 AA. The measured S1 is 20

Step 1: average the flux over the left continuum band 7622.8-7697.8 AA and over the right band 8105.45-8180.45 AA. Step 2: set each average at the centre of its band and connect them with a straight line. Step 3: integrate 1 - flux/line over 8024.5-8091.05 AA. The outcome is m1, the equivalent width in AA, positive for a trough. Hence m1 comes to 1.8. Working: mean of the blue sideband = 20.1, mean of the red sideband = 20.4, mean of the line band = 19.8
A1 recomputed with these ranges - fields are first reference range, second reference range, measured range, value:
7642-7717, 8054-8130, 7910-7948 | 0.04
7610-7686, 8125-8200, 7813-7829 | -0.04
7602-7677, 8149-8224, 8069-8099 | 0.03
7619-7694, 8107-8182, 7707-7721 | 0.12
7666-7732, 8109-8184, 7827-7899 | 0.01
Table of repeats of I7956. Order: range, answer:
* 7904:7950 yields 19.2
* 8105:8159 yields 20.6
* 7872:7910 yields 19.6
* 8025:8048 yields 20.3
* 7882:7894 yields 19.8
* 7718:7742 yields 19.7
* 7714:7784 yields 19.7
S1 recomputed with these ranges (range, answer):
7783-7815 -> 20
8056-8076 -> 19.5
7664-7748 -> 19.7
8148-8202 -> 20.1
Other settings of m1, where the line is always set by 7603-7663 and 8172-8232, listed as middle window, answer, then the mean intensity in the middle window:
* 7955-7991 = 0.7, 19.7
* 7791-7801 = 0.3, 19.7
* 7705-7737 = 2.2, 18.8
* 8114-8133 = -0.4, 20.5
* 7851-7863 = 0.3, 19.6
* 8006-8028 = 0.7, 19.5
